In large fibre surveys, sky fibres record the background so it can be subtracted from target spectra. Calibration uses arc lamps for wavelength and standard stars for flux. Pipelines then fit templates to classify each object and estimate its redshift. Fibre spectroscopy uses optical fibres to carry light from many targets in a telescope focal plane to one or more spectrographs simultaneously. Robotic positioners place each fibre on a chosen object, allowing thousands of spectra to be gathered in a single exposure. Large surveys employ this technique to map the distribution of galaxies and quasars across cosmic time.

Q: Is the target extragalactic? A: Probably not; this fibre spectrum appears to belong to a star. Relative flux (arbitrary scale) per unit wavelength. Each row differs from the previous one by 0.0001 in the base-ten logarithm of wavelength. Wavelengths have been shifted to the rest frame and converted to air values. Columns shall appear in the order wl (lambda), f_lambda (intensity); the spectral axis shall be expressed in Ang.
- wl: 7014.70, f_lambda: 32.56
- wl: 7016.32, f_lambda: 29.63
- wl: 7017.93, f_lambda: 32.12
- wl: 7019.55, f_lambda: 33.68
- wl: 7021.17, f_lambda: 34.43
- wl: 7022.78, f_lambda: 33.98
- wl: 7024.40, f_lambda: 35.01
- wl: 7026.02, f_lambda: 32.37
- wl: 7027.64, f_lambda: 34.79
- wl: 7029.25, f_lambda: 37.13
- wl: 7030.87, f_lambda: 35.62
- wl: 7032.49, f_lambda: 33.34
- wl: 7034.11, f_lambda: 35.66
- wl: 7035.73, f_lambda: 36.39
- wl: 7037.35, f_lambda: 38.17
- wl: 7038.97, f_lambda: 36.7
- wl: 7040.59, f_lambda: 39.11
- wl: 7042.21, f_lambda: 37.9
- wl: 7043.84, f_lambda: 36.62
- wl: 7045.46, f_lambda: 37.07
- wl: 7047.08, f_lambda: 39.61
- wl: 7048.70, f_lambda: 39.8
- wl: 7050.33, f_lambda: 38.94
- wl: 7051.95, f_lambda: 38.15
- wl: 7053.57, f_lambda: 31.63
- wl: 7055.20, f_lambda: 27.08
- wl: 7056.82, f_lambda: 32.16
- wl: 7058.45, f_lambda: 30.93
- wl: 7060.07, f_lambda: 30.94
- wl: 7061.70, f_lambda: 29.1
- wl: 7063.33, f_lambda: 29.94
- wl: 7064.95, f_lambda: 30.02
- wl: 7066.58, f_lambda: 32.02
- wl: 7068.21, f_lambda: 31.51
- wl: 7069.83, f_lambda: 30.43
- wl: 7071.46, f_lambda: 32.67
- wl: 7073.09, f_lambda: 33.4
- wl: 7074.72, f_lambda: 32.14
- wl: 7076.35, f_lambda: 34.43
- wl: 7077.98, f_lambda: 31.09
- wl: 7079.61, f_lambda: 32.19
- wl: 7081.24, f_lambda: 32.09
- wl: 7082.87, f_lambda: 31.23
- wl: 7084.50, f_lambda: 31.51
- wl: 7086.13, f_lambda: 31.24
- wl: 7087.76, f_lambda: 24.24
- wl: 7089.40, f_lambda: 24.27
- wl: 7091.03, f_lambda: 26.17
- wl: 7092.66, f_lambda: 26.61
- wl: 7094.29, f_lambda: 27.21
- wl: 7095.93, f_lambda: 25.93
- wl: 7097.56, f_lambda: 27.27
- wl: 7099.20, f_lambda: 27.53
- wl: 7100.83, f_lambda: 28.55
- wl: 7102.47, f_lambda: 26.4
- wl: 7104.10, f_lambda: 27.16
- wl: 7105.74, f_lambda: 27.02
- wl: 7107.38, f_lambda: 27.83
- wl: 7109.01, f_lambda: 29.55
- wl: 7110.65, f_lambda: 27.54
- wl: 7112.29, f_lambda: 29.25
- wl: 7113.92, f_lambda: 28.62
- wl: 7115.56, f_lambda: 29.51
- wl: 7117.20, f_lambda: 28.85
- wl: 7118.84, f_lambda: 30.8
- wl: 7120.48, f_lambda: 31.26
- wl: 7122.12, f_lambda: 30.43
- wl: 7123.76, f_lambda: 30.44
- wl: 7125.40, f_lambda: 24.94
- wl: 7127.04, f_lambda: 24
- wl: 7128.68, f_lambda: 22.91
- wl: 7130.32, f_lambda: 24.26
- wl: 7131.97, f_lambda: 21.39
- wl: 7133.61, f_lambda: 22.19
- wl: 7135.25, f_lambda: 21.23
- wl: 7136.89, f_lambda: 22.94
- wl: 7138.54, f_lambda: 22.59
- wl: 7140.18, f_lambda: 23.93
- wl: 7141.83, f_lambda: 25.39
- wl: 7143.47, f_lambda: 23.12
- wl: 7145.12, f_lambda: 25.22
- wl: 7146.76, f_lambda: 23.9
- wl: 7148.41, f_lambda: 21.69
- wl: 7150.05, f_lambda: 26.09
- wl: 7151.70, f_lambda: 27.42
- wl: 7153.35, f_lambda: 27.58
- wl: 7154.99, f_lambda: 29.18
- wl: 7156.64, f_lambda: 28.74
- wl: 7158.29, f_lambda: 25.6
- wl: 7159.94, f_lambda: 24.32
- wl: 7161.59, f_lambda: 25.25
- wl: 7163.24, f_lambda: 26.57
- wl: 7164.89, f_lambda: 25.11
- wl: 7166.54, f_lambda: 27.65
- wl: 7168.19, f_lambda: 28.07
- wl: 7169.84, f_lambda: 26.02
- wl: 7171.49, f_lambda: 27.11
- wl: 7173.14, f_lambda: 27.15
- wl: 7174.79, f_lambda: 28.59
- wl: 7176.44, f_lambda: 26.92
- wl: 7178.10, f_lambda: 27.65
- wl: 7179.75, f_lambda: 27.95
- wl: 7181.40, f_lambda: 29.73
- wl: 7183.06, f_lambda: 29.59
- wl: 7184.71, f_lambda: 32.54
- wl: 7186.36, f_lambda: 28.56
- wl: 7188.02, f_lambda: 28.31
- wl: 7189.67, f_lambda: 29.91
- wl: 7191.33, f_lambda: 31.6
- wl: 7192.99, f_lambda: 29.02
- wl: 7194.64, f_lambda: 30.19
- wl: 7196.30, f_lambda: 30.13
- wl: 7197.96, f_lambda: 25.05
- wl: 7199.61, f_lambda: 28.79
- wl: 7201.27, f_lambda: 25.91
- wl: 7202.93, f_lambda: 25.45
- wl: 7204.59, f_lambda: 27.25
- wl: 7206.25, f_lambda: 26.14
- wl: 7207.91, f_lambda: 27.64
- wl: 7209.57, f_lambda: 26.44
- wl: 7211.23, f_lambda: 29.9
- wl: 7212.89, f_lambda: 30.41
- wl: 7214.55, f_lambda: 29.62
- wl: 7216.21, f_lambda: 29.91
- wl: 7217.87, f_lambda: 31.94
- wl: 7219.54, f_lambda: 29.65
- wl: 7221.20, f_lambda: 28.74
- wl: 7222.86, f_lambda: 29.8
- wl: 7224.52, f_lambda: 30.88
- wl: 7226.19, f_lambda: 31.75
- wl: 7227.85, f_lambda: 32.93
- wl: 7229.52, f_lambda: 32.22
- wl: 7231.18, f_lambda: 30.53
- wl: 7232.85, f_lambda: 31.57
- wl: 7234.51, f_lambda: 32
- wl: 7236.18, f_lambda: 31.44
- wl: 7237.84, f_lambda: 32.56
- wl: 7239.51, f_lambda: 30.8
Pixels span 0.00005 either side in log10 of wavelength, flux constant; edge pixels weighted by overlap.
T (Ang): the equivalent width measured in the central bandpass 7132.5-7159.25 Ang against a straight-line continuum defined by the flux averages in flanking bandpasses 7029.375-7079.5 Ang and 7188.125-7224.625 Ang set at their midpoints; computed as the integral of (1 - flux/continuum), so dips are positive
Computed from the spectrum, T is 5.3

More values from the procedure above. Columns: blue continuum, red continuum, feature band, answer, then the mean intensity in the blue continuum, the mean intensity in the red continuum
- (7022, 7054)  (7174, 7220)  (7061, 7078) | 1.64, 36.5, 28.7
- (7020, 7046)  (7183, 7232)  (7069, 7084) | 0.90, 35.8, 29.4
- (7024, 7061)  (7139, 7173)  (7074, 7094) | 1.43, 35.4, 25.9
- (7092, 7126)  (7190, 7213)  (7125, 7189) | 5.03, 28.3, 28.1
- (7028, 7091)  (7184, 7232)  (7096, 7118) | 2.74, 33.2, 29.3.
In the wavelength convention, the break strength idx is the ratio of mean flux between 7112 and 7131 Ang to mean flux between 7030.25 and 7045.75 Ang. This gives 0.8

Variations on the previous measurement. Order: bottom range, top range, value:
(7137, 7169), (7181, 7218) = 1.13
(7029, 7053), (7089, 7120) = 0.74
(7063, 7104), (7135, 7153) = 0.82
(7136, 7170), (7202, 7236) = 1.17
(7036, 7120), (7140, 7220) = 0.88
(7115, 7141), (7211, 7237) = 1.20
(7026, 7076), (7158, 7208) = 0.81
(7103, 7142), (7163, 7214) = 1.06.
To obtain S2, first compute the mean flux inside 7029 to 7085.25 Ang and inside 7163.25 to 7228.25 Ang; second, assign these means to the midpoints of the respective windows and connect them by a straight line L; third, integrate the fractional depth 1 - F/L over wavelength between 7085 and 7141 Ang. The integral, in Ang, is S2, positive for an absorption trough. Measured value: 9.12 Ang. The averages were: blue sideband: 33.9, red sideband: 28.7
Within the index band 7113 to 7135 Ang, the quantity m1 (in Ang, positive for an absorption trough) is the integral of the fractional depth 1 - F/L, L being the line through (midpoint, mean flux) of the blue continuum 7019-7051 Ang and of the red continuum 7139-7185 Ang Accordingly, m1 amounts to 2.10 Ang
